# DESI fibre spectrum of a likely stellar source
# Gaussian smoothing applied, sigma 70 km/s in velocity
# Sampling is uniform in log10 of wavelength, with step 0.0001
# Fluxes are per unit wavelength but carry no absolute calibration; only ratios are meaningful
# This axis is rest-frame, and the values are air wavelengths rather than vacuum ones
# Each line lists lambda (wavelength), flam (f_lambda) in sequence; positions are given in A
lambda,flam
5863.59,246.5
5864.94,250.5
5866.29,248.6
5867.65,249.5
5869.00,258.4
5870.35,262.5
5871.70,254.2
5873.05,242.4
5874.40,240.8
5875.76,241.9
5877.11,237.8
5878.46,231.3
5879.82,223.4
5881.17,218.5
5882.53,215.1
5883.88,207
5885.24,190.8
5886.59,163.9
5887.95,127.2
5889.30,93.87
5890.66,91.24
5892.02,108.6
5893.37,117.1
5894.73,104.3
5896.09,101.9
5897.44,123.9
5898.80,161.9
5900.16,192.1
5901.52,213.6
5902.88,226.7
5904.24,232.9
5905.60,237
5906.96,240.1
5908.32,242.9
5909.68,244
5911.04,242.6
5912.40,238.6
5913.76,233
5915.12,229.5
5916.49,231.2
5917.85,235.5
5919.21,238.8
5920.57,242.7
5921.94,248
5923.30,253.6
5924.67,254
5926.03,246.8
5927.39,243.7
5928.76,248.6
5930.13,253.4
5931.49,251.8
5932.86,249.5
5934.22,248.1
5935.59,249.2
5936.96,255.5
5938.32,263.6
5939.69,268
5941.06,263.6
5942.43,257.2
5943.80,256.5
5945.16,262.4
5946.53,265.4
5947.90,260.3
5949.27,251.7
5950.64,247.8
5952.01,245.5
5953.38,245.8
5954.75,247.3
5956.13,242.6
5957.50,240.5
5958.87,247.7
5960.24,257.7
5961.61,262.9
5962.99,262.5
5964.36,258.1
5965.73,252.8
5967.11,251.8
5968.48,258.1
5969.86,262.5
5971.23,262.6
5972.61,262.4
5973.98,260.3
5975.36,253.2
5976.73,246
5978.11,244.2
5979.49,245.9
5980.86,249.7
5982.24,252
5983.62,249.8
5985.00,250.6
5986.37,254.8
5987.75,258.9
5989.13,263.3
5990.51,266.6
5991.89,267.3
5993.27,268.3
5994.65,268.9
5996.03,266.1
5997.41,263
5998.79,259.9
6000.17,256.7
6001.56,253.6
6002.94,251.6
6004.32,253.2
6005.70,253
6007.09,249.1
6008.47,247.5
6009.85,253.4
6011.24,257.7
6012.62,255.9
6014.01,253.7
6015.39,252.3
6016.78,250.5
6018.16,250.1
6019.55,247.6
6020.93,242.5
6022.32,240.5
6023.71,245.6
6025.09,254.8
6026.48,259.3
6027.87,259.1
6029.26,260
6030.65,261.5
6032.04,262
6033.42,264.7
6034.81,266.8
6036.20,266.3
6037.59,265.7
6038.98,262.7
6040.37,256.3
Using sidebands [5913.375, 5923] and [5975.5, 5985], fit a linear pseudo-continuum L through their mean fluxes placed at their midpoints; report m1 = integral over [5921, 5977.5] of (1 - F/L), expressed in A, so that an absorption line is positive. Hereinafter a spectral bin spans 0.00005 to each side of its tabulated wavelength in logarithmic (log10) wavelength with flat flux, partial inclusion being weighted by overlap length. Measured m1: -2.6 A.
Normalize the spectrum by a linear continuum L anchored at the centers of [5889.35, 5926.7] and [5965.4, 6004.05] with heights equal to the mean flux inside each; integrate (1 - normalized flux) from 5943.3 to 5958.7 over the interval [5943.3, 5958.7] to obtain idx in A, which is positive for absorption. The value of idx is -1.19 A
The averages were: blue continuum 203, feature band 251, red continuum 257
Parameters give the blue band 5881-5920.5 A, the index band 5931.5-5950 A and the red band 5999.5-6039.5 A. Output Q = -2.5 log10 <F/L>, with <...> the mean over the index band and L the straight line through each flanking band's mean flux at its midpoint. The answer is -0.21 mag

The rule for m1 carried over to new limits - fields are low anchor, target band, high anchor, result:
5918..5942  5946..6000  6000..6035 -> -0.7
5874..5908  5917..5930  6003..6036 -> -3.0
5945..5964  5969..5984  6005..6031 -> -0.1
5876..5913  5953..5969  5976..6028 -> -1.7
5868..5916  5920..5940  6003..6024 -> -3.3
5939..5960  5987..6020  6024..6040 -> 0.2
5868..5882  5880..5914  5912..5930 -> 8.3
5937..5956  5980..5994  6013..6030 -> -0.2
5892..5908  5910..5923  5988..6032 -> -3.5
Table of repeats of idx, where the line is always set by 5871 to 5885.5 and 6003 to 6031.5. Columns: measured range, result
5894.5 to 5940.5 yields 1.25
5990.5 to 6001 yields -0.66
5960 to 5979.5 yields -0.97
